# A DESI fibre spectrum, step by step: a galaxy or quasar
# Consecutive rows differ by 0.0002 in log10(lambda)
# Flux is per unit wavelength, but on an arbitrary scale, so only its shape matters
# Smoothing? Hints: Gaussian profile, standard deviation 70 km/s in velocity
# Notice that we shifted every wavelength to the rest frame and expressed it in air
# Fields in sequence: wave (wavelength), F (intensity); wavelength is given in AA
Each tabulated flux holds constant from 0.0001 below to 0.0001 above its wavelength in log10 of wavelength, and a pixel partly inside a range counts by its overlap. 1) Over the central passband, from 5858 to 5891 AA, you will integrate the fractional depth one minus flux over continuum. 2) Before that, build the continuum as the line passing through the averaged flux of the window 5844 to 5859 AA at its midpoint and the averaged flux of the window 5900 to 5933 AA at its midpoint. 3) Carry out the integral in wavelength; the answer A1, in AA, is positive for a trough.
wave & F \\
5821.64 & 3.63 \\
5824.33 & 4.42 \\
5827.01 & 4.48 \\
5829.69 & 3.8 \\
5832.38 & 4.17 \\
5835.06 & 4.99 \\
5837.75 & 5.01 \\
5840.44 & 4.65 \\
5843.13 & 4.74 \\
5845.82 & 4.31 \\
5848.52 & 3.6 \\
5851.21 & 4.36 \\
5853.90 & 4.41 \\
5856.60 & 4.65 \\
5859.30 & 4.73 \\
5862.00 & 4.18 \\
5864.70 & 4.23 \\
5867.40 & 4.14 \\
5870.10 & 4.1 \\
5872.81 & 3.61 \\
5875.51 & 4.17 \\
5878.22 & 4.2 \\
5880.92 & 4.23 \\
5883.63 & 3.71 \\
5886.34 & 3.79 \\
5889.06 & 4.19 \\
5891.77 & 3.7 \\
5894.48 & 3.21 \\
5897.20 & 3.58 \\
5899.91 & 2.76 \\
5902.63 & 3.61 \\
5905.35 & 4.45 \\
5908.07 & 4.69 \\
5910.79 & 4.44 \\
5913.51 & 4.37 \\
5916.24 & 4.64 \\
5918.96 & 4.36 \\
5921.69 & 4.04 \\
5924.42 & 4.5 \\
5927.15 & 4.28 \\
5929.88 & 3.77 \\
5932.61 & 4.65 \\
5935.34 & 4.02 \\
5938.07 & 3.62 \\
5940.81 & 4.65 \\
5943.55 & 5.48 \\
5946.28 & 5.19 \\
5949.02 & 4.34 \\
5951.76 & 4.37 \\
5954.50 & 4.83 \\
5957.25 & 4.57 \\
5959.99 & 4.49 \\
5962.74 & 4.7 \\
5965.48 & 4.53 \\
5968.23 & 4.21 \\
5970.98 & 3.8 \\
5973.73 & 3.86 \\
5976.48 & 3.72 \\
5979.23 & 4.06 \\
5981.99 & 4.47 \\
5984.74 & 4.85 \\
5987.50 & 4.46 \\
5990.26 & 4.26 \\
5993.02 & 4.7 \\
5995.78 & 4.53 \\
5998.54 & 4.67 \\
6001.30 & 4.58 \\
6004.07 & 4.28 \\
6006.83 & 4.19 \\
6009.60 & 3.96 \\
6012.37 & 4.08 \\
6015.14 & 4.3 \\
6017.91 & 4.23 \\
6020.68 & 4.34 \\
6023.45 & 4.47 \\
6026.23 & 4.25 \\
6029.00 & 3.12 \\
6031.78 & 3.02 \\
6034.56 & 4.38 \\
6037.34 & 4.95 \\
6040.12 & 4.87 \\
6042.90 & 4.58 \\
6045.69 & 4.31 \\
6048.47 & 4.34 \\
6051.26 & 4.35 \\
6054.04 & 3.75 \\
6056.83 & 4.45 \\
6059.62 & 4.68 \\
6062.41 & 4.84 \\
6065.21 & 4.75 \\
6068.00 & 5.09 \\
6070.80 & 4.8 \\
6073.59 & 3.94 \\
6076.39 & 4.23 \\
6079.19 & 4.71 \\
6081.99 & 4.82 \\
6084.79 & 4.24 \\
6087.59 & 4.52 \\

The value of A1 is 1.5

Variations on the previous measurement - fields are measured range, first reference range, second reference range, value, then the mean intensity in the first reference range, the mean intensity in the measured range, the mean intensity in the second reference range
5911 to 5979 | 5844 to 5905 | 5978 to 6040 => -3.7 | 3.99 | 4.37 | 4.29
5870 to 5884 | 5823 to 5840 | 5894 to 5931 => 0.8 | 4.49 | 4.02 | 4.07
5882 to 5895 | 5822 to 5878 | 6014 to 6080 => 1.7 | 4.32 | 3.76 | 4.36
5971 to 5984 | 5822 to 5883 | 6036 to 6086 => 1.2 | 4.31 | 4.05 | 4.54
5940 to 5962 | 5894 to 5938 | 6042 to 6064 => -3.0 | 4.09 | 4.74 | 4.41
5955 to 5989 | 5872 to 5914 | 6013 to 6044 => -1.9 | 3.92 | 4.32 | 4.22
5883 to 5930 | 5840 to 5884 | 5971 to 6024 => 2.7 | 4.24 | 4.02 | 4.3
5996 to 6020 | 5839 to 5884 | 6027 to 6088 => 0.3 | 4.25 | 4.3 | 4.39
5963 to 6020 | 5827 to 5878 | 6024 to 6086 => 0.9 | 4.33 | 4.3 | 4.39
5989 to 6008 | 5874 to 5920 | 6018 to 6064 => -1.2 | 4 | 4.46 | 4.29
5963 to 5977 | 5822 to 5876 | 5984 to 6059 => 0.7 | 4.33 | 4.1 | 4.31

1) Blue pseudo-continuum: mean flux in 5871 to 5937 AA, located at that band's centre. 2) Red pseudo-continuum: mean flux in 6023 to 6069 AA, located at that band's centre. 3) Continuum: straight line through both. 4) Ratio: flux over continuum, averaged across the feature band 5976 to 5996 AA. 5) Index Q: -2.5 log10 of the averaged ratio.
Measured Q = -0.04 mag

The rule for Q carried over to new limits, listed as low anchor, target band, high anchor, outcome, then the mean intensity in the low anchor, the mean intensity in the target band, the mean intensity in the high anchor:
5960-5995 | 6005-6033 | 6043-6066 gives 0.096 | 4.31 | 4.01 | 4.43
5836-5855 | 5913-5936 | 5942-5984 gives 0.038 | 4.45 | 4.3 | 4.45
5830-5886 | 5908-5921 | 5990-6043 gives -0.042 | 4.29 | 4.46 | 4.28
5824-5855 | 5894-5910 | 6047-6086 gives 0.177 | 4.41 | 3.77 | 4.5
